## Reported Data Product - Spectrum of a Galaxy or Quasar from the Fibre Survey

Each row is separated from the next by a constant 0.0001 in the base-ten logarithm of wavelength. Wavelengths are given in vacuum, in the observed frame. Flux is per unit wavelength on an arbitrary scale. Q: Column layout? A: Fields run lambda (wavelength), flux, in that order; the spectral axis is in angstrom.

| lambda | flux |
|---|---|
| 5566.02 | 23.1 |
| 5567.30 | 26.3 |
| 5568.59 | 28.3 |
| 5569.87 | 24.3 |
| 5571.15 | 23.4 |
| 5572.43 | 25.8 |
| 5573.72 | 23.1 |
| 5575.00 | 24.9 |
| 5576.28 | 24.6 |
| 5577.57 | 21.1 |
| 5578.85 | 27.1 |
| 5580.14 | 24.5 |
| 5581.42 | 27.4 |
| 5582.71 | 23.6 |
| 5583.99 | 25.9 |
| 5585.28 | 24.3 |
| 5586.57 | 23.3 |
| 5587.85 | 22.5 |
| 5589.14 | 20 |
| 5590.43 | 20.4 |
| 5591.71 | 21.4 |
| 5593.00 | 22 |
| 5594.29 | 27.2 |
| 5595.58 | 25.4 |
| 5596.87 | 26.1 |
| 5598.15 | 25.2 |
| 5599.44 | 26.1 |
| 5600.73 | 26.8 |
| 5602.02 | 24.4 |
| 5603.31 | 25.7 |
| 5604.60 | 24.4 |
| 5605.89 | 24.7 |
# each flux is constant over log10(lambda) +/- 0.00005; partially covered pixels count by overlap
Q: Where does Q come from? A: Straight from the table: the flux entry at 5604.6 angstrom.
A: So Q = 24.4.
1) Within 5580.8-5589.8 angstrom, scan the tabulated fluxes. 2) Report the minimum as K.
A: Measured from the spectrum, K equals 20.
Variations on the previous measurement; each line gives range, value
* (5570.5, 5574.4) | 23.1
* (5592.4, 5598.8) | 22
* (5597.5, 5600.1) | 25.2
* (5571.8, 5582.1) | 21.1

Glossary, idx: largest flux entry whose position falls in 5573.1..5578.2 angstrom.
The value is 24.9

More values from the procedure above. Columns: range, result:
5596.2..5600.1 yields 26.1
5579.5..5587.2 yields 27.4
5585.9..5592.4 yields 23.3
